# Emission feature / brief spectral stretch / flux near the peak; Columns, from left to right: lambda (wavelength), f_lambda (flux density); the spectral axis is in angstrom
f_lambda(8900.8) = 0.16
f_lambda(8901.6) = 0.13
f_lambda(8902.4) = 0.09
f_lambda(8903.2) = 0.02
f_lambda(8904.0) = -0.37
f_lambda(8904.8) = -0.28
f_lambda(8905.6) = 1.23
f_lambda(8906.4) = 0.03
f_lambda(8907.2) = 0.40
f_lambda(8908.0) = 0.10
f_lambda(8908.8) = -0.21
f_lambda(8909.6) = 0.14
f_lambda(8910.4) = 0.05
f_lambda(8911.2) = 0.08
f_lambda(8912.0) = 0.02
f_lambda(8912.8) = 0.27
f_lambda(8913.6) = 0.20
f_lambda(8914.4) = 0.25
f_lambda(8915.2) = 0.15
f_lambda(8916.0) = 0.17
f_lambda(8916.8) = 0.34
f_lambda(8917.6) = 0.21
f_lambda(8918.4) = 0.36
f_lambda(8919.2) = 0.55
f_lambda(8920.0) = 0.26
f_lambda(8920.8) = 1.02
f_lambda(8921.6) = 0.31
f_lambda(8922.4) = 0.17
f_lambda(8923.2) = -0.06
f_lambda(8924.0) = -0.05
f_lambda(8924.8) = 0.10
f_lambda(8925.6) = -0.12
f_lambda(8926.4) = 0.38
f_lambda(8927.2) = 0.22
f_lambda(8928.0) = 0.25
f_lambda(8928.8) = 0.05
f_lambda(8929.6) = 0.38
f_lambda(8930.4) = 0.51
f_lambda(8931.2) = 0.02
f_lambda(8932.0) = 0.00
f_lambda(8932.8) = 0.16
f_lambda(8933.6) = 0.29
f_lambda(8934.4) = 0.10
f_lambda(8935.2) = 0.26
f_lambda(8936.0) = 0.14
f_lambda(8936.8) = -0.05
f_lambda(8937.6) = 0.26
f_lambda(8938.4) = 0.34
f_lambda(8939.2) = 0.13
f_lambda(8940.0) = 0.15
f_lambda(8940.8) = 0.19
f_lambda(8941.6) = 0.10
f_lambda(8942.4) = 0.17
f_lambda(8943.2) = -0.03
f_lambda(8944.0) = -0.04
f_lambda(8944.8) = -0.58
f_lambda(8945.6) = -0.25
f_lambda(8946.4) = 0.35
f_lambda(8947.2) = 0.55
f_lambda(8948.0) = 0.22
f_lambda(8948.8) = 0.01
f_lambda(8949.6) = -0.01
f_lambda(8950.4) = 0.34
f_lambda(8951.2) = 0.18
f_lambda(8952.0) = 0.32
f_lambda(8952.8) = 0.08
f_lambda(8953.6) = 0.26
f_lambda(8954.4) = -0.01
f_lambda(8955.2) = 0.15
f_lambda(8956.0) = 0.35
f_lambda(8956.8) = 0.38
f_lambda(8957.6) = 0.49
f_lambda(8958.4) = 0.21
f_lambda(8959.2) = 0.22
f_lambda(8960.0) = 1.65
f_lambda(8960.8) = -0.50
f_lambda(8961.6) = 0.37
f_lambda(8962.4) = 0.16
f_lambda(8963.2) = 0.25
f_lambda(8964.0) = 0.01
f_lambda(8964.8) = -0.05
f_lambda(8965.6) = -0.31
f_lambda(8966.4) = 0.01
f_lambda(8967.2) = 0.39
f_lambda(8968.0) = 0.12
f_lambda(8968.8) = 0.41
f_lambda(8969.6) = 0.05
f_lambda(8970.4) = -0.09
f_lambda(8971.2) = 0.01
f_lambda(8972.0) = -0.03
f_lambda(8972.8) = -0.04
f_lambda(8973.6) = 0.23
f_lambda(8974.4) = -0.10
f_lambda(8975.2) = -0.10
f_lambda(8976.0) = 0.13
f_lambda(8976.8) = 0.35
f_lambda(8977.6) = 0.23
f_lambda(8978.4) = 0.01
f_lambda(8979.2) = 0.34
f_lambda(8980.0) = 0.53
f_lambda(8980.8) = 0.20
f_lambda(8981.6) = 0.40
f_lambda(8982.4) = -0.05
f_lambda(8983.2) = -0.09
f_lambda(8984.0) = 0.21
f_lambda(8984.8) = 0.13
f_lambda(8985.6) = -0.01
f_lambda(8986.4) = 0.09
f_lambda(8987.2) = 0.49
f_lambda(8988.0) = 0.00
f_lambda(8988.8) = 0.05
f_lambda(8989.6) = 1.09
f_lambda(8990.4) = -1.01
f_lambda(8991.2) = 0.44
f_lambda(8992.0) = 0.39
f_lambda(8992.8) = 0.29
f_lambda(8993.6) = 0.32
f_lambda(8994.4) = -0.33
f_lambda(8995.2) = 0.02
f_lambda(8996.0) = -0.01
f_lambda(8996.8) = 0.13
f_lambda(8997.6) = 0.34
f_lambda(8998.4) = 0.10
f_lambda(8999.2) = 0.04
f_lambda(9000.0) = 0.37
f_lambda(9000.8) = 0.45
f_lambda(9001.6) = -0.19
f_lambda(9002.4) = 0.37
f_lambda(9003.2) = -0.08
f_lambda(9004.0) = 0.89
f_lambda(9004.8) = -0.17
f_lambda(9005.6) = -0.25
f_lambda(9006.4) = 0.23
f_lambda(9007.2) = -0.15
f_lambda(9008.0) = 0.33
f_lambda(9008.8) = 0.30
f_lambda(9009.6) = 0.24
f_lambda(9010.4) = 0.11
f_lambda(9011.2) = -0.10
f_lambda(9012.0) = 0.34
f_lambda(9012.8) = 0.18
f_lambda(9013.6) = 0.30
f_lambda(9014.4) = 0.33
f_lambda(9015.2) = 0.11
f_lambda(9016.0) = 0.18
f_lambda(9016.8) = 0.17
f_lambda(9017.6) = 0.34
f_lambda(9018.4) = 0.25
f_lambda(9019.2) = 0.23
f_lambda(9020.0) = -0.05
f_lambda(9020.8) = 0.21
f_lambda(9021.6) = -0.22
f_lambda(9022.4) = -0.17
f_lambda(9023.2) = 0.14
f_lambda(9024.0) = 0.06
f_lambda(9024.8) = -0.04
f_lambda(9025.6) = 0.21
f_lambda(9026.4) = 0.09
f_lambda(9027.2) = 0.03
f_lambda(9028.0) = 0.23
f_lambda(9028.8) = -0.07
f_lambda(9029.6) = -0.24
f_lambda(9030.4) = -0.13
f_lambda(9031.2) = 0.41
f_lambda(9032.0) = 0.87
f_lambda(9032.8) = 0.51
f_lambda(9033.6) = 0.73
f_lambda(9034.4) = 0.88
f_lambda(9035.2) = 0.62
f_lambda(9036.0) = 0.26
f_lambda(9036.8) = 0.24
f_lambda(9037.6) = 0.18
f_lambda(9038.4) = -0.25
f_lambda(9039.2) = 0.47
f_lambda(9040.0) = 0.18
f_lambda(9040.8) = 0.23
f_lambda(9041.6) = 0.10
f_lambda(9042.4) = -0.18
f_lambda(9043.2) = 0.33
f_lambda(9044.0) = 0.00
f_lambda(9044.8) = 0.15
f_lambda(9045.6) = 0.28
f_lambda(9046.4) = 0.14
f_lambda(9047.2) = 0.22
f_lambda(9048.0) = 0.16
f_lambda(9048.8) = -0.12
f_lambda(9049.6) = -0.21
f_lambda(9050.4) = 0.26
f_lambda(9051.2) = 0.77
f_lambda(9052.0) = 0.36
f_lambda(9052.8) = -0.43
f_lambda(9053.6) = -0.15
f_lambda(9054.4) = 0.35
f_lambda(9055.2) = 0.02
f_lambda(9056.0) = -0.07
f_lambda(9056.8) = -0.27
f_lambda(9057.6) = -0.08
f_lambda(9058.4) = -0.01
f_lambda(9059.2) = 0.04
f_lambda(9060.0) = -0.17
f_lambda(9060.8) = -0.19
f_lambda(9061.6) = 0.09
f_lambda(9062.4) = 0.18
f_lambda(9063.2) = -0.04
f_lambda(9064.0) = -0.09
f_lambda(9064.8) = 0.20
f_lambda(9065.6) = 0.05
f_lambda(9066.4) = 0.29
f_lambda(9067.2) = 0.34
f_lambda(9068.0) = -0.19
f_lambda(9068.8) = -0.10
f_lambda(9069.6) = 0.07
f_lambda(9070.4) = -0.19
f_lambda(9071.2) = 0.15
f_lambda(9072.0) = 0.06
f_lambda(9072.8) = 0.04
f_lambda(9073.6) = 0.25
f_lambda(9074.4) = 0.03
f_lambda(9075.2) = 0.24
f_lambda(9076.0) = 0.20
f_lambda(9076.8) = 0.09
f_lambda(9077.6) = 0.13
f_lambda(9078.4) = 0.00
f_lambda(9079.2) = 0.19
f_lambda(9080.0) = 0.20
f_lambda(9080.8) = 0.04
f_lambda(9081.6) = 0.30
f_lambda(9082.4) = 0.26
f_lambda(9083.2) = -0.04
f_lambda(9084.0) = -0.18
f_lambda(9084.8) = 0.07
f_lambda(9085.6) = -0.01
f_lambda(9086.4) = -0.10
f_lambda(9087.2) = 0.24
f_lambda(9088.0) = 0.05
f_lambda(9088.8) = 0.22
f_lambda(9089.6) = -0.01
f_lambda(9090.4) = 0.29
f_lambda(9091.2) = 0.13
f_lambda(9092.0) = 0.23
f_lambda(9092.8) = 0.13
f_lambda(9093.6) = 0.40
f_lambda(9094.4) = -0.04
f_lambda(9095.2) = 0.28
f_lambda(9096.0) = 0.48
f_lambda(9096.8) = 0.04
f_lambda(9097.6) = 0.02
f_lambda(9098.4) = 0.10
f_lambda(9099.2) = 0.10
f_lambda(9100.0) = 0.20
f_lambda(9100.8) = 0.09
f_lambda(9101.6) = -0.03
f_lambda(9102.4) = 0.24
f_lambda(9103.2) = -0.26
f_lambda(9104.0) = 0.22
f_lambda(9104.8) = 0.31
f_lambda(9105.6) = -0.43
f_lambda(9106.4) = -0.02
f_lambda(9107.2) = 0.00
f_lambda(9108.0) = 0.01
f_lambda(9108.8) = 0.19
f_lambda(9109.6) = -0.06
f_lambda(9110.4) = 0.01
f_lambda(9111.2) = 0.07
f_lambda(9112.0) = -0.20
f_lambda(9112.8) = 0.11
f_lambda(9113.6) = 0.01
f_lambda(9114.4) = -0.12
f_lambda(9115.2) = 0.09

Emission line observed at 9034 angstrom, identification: H-beta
